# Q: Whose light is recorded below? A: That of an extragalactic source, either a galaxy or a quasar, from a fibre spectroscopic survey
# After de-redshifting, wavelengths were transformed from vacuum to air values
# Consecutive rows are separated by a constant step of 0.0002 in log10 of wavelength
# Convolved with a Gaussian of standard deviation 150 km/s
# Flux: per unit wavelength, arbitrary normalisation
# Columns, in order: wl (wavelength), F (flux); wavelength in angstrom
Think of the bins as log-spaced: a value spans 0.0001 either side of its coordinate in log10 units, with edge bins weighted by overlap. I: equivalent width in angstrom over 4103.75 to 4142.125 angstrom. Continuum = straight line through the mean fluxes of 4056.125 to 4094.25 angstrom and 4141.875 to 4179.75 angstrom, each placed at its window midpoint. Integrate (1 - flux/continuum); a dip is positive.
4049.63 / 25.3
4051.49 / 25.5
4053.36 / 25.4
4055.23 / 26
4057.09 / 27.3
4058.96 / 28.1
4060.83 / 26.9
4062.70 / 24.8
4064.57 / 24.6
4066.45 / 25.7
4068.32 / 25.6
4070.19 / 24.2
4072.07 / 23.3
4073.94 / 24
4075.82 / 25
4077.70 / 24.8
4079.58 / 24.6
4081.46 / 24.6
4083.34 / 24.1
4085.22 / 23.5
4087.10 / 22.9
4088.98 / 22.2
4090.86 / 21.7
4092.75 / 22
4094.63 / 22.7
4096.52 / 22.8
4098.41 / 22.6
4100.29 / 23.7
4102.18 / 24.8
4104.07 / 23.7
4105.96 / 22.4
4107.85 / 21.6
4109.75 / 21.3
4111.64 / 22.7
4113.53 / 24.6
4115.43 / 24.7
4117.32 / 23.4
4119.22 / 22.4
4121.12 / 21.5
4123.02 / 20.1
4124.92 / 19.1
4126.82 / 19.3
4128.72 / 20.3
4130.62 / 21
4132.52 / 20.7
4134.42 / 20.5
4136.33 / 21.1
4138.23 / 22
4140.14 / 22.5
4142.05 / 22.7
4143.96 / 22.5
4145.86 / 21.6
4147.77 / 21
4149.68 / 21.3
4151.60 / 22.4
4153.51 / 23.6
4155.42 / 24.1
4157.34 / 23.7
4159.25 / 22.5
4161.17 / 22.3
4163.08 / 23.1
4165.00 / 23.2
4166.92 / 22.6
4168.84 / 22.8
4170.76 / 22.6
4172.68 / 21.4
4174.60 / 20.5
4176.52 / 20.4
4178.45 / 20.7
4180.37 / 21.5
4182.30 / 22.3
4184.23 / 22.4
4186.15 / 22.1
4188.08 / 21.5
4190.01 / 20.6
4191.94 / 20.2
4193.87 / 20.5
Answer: 2.5 angstrom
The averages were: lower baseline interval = 24.5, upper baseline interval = 22.2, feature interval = 21.7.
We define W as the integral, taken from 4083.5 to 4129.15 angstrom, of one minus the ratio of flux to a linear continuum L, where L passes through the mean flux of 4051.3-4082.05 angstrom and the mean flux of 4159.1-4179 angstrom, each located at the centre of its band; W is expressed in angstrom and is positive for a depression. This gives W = 3.1 angstrom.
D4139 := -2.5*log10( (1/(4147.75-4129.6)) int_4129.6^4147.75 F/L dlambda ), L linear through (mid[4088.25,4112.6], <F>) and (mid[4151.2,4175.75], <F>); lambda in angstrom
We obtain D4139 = 0.05 mag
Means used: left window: 22.6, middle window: 21.6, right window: 22.7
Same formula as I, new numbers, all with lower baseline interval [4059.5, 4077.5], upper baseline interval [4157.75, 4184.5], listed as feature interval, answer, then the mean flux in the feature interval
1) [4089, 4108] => 1.0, 22.8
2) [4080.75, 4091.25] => 0.5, 23.2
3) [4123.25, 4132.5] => 1.3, 20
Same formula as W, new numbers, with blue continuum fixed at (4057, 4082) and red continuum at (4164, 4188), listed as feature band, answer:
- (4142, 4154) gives 0.4 angstrom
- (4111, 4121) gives 0.1 angstrom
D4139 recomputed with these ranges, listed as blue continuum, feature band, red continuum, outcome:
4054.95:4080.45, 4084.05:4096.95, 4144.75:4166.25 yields 0.095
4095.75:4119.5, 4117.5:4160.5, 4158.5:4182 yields 0.043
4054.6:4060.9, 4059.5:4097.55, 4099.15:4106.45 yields 0.068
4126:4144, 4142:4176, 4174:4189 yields -0.053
